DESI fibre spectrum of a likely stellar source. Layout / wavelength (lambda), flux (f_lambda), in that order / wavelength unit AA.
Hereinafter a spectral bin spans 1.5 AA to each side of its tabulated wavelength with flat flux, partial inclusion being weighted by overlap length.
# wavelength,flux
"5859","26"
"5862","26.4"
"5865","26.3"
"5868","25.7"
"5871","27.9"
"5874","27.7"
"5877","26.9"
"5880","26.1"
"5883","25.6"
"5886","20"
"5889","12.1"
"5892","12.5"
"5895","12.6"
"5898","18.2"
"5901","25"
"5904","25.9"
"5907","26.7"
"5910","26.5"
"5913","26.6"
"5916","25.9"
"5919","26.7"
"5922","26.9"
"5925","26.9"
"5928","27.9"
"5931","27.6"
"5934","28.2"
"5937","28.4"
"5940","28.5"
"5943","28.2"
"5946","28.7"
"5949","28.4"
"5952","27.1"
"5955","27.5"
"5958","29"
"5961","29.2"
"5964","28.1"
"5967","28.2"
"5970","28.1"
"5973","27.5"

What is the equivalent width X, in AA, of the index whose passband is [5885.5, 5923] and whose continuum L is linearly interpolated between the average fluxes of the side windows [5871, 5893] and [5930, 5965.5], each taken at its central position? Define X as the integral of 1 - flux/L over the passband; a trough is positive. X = 3.8 AA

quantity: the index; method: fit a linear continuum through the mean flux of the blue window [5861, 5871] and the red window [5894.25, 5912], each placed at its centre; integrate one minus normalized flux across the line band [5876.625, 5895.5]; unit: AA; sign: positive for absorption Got 4.1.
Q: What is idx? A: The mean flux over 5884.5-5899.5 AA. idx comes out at 15.1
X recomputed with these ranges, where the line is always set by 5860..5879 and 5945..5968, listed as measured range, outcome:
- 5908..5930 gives 0.7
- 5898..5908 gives 1.0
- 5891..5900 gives 4.0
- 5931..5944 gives -0.1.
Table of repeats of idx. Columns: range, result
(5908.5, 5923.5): 26.5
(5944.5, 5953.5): 28.1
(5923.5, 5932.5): 27.5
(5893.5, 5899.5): 15.4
